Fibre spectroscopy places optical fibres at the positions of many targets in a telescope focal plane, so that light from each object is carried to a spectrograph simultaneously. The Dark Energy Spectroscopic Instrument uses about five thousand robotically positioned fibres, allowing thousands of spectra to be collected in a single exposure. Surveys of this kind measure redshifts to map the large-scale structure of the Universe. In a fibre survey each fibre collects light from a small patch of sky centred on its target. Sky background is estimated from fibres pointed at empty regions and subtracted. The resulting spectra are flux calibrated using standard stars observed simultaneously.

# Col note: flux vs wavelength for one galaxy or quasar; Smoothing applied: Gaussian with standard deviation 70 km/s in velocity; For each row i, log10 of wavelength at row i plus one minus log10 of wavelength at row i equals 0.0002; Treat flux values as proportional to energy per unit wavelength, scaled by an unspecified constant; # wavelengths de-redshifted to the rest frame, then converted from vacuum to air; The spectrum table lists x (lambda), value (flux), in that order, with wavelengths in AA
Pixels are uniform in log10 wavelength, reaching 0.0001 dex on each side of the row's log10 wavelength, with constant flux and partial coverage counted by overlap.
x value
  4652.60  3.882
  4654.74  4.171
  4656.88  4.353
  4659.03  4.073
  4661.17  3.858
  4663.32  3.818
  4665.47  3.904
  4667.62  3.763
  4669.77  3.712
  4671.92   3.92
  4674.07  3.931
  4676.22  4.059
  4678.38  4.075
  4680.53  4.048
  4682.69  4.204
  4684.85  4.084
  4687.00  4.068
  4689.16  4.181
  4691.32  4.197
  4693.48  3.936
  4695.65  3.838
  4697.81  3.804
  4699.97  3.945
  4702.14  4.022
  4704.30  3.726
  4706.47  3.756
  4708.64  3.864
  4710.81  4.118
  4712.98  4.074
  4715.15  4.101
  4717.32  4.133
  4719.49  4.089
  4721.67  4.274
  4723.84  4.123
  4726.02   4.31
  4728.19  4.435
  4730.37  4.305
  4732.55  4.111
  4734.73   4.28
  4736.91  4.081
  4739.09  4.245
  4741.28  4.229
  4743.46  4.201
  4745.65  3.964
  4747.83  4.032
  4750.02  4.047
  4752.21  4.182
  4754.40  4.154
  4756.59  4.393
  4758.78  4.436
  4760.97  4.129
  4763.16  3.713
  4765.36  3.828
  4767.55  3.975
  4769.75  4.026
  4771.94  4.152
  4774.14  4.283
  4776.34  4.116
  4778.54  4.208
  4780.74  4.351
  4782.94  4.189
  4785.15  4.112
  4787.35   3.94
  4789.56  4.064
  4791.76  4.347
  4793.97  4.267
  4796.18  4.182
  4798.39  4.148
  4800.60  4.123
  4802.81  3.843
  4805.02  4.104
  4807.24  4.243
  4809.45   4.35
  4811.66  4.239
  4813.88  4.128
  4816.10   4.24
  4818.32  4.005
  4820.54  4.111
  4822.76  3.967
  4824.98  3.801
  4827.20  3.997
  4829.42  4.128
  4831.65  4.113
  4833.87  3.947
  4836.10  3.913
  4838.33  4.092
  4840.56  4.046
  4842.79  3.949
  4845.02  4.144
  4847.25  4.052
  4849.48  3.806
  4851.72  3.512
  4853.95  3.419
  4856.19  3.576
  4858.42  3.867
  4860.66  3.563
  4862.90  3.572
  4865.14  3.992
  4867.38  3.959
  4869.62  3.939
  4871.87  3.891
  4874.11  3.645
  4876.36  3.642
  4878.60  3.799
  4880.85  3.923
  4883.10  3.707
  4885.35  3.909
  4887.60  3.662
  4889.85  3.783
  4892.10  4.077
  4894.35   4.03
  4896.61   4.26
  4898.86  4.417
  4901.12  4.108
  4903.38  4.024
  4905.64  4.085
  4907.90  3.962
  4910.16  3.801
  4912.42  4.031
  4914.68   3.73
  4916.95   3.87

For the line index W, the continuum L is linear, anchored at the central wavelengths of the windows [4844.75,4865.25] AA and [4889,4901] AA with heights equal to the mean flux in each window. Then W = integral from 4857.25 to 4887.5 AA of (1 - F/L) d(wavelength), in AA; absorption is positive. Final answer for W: 0.77 AA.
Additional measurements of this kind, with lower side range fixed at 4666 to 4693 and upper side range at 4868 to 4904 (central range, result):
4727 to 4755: -1.3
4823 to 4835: -0.1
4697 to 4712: 0.4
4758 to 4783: -0.8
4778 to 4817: -2.0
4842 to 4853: 0.2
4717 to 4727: -0.5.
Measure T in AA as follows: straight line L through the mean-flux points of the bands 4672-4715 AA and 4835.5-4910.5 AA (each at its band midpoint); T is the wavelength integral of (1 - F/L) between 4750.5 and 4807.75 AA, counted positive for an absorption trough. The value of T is -2.7 AA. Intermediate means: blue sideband 4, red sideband 3.89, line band 4.13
